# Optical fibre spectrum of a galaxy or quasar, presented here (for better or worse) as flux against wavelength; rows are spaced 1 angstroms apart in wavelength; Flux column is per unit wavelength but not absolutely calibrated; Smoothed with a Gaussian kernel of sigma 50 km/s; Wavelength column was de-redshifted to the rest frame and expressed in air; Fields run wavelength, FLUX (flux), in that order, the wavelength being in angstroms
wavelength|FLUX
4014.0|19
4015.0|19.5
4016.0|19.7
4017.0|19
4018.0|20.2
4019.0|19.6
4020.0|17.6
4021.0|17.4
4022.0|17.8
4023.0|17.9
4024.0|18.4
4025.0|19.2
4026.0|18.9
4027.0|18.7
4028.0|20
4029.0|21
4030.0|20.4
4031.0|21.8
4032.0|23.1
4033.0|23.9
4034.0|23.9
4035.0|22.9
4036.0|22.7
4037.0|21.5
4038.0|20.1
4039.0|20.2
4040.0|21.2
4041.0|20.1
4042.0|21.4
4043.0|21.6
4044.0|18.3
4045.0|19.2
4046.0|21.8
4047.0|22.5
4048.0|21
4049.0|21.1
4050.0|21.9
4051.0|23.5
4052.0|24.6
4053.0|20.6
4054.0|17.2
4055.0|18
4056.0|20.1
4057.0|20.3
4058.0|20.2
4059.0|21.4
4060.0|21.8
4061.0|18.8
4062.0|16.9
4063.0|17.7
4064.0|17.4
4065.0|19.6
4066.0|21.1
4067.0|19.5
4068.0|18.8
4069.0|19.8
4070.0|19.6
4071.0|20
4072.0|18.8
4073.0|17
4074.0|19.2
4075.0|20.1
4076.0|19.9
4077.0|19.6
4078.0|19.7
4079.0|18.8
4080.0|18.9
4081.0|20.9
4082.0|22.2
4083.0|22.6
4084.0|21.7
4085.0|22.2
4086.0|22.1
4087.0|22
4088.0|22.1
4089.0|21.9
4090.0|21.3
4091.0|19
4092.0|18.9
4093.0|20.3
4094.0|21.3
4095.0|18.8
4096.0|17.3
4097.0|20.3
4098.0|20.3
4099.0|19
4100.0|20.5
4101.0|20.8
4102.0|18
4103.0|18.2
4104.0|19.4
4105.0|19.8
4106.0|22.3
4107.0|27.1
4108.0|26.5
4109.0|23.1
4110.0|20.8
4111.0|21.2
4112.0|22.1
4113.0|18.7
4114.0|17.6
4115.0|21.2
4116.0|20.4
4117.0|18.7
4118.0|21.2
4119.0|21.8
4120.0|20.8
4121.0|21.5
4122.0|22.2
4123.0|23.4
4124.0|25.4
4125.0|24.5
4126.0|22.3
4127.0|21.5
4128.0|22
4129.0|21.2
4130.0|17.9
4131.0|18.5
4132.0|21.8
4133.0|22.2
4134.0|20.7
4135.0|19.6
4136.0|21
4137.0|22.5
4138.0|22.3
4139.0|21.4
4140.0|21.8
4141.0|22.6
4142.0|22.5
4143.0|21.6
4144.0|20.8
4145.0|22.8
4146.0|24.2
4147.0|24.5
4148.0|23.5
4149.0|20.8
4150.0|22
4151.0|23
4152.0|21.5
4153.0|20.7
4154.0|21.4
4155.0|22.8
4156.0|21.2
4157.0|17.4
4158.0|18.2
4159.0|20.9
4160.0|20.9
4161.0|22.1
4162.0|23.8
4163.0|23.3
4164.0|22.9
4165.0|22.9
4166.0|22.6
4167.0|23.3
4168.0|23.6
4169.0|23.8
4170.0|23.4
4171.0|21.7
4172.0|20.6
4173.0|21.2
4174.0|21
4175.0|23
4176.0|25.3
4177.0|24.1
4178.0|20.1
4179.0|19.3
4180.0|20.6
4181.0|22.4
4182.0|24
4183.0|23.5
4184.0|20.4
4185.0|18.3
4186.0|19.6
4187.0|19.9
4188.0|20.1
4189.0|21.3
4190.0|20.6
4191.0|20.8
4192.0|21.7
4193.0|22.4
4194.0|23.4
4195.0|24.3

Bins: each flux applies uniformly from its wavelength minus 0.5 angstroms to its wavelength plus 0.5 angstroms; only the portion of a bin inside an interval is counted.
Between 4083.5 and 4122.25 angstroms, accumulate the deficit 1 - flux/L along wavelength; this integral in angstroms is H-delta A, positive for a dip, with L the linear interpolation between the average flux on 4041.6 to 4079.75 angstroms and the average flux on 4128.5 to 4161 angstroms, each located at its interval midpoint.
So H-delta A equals -0.27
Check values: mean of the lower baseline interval 20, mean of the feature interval 20.8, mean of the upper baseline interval 21.4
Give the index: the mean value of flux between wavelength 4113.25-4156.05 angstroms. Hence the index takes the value 21.6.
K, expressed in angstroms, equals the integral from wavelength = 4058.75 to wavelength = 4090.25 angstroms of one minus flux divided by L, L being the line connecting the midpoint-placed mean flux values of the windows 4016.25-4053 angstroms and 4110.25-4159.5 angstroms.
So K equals 1.33 angstroms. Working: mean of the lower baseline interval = 20.7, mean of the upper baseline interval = 21.4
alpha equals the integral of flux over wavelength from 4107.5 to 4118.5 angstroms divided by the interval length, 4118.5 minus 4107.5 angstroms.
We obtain 21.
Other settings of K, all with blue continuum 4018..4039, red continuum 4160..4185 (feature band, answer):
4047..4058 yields -0.11 angstroms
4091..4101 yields 0.76 angstroms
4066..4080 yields 1.08 angstroms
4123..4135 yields 0.06 angstroms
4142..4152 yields -0.24 angstroms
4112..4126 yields 0.13 angstroms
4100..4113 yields -0.02 angstroms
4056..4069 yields 0.82 angstroms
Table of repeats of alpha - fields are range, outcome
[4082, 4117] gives 20.8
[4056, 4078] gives 19.4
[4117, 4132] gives 21.6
